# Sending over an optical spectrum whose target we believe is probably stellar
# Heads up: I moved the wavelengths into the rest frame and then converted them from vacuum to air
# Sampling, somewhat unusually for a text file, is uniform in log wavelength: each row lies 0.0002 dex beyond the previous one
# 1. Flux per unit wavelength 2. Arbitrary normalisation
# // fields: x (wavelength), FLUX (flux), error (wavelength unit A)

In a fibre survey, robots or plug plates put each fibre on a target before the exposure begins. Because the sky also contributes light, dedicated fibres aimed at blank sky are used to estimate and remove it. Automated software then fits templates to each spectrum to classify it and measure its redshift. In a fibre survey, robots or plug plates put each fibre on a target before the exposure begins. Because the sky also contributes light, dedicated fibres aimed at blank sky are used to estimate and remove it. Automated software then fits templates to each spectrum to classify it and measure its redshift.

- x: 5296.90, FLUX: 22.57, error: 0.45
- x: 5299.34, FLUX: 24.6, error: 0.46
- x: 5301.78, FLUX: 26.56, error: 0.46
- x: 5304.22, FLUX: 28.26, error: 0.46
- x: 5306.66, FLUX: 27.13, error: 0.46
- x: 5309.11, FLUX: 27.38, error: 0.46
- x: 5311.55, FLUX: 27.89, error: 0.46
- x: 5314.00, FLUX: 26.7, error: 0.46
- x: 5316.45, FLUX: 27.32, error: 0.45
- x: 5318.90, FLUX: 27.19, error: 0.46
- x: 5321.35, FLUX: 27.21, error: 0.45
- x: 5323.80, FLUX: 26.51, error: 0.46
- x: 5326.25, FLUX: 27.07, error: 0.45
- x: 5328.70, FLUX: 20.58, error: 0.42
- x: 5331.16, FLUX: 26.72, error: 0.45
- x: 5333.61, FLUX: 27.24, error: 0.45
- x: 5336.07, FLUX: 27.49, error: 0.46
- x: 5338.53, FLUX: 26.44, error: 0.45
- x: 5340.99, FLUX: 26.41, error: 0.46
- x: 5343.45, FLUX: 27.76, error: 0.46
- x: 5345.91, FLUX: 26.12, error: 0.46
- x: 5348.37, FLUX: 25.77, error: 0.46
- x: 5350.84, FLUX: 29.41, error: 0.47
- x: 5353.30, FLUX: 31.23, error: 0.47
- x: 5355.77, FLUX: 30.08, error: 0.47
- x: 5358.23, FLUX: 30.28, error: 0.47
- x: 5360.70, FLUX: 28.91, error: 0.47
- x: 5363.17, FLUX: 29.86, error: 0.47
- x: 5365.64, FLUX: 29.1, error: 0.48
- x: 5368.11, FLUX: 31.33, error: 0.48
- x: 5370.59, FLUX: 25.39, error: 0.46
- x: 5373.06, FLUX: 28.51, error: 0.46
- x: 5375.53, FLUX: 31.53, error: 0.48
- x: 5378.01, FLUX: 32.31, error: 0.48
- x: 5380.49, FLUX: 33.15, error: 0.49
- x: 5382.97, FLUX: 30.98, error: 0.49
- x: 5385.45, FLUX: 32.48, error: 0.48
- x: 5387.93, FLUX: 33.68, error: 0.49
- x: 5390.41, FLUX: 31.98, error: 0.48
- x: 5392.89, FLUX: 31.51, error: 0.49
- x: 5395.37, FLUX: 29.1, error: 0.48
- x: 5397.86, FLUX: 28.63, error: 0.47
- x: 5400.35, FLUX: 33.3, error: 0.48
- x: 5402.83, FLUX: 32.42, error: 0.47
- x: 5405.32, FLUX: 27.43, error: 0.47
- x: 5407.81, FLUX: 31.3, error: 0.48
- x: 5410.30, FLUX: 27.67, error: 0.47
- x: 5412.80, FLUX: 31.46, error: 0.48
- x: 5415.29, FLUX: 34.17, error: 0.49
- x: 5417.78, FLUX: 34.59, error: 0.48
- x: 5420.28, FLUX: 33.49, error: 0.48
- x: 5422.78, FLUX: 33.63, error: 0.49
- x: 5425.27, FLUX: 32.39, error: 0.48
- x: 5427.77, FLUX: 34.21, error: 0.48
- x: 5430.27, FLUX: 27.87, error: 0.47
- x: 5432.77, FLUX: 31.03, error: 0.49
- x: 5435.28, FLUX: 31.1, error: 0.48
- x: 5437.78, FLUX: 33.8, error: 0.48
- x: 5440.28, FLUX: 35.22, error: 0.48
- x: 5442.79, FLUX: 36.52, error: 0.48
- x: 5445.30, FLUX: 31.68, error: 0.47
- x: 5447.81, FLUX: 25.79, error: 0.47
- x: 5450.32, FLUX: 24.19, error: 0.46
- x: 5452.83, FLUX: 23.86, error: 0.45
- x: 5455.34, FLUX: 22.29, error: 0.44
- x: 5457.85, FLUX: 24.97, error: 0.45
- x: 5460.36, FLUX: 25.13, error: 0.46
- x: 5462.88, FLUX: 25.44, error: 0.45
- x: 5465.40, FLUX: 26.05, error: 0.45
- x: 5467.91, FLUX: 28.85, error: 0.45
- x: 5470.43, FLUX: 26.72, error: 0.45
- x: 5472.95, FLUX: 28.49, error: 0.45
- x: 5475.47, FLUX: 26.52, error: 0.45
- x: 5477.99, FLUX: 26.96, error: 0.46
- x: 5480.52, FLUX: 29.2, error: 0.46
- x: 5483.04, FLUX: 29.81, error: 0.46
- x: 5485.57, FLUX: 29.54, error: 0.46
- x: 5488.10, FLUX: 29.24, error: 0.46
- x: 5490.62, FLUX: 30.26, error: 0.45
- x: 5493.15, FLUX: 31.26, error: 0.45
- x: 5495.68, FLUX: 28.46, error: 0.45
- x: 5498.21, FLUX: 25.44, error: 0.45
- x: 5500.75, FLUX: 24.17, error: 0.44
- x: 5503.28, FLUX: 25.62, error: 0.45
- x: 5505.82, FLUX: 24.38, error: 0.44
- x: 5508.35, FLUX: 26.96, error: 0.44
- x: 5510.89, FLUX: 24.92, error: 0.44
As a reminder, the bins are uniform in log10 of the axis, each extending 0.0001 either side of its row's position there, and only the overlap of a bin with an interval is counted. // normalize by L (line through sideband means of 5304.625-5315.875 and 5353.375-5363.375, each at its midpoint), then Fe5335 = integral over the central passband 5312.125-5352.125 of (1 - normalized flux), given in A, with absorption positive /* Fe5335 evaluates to 2.6 A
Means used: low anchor 27.3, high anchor 29.9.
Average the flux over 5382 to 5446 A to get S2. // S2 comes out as 32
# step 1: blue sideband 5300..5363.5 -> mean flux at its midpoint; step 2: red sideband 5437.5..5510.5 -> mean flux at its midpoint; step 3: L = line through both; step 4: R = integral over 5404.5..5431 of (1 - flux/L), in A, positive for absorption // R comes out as -4.1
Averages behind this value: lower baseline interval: 27.4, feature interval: 31.8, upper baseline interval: 27.7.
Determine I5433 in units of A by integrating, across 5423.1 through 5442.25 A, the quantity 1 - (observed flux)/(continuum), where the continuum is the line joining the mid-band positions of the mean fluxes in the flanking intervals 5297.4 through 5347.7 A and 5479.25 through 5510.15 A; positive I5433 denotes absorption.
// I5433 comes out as -3.6 A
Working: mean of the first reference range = 26.6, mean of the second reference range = 27.8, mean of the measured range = 32.5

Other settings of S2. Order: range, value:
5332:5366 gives 28.3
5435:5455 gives 29.9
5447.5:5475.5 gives 25.7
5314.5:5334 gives 26.2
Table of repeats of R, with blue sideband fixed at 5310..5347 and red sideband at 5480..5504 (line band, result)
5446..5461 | 1.78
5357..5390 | -4.32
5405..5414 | -0.72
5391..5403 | -1.58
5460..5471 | 0.60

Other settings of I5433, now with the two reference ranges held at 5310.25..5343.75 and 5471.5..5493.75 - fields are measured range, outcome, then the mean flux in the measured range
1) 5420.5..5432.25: -1.7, 32.1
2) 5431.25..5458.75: -0.8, 29.2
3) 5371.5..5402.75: -4.4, 31.4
